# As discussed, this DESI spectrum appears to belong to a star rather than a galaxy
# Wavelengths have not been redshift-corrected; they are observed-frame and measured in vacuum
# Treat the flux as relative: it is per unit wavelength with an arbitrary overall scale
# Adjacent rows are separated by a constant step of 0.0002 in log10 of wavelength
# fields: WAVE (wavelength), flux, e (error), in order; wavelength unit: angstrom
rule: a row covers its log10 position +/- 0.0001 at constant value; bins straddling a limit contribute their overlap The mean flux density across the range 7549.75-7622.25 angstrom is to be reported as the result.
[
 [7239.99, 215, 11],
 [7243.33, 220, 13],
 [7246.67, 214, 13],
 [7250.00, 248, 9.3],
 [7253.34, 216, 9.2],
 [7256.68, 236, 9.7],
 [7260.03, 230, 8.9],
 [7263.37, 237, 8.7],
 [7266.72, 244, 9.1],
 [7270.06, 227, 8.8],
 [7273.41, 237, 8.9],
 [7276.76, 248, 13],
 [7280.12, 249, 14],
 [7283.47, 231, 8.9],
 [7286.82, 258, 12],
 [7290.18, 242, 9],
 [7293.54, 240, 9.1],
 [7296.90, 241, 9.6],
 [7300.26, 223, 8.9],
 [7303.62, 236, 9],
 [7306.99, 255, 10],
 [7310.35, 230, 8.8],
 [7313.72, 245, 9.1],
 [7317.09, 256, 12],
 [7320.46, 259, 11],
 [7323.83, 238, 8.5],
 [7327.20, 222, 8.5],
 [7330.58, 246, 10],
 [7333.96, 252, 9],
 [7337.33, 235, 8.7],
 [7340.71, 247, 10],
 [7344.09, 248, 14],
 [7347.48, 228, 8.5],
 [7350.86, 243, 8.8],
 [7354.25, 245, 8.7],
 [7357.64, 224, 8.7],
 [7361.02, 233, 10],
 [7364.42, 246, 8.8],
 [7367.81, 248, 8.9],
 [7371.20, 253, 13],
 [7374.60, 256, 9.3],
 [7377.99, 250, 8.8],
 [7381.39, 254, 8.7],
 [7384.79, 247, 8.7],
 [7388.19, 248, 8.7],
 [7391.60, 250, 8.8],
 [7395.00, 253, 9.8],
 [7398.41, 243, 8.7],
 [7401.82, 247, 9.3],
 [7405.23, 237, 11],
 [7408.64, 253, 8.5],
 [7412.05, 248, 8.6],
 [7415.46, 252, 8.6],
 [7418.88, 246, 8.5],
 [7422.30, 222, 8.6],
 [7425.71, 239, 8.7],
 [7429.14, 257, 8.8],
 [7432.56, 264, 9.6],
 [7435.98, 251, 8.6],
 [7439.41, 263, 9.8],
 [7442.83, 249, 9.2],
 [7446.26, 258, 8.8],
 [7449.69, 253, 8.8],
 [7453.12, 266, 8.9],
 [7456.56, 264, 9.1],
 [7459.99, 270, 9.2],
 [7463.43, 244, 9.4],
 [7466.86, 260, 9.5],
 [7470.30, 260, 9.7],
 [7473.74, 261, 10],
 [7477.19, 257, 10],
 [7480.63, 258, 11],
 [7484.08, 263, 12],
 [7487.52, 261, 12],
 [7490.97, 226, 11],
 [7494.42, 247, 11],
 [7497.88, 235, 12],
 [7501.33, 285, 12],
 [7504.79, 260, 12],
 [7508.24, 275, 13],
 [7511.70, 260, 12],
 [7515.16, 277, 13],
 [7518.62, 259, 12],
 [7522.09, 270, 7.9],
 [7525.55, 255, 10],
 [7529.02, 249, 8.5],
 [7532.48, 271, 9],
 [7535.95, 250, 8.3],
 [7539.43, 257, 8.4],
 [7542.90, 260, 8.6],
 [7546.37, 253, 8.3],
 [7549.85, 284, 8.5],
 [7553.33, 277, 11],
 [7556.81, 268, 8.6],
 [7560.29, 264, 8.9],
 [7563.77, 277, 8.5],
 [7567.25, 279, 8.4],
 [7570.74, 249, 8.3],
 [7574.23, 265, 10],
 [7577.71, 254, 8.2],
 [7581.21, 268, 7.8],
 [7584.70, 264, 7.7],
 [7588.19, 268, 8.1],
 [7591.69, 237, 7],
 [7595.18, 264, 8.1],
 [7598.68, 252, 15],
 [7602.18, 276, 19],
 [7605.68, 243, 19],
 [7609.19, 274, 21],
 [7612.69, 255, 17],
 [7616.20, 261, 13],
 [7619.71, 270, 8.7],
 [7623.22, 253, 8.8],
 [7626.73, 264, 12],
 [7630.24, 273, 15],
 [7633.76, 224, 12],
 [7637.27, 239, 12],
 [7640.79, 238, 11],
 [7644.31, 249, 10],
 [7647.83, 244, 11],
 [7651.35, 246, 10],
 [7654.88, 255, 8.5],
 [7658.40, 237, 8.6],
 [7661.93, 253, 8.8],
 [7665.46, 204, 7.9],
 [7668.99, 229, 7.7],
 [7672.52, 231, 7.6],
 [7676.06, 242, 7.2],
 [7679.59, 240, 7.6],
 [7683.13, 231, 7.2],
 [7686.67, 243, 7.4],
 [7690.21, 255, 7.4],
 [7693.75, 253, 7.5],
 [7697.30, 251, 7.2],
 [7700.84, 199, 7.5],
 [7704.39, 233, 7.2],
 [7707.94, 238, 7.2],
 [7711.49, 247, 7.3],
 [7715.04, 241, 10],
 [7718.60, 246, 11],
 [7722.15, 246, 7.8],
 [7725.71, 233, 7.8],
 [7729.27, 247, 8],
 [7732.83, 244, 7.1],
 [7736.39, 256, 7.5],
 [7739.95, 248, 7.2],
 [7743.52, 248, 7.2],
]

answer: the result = 264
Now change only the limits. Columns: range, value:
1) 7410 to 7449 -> 250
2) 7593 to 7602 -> 260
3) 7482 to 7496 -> 250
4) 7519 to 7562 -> 263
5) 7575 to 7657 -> 255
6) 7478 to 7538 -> 259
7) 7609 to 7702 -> 245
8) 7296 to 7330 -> 241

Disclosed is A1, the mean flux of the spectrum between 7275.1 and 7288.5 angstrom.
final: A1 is 246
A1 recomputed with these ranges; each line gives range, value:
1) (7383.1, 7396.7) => 249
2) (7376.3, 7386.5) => 250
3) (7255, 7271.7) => 235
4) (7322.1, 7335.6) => 239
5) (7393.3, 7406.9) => 245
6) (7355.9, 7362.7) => 229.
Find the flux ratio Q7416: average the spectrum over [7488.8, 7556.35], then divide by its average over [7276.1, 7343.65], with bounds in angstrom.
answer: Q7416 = 1.07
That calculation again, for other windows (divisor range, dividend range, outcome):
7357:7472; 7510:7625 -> 1.05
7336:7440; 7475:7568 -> 1.06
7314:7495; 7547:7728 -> 1.01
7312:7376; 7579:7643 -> 1.06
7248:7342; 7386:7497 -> 1.05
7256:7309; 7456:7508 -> 1.07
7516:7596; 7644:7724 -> 0.91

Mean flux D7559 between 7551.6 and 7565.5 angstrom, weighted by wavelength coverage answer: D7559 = 272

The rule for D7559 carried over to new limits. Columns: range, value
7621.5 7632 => 263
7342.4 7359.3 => 238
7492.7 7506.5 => 257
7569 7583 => 259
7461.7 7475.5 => 256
